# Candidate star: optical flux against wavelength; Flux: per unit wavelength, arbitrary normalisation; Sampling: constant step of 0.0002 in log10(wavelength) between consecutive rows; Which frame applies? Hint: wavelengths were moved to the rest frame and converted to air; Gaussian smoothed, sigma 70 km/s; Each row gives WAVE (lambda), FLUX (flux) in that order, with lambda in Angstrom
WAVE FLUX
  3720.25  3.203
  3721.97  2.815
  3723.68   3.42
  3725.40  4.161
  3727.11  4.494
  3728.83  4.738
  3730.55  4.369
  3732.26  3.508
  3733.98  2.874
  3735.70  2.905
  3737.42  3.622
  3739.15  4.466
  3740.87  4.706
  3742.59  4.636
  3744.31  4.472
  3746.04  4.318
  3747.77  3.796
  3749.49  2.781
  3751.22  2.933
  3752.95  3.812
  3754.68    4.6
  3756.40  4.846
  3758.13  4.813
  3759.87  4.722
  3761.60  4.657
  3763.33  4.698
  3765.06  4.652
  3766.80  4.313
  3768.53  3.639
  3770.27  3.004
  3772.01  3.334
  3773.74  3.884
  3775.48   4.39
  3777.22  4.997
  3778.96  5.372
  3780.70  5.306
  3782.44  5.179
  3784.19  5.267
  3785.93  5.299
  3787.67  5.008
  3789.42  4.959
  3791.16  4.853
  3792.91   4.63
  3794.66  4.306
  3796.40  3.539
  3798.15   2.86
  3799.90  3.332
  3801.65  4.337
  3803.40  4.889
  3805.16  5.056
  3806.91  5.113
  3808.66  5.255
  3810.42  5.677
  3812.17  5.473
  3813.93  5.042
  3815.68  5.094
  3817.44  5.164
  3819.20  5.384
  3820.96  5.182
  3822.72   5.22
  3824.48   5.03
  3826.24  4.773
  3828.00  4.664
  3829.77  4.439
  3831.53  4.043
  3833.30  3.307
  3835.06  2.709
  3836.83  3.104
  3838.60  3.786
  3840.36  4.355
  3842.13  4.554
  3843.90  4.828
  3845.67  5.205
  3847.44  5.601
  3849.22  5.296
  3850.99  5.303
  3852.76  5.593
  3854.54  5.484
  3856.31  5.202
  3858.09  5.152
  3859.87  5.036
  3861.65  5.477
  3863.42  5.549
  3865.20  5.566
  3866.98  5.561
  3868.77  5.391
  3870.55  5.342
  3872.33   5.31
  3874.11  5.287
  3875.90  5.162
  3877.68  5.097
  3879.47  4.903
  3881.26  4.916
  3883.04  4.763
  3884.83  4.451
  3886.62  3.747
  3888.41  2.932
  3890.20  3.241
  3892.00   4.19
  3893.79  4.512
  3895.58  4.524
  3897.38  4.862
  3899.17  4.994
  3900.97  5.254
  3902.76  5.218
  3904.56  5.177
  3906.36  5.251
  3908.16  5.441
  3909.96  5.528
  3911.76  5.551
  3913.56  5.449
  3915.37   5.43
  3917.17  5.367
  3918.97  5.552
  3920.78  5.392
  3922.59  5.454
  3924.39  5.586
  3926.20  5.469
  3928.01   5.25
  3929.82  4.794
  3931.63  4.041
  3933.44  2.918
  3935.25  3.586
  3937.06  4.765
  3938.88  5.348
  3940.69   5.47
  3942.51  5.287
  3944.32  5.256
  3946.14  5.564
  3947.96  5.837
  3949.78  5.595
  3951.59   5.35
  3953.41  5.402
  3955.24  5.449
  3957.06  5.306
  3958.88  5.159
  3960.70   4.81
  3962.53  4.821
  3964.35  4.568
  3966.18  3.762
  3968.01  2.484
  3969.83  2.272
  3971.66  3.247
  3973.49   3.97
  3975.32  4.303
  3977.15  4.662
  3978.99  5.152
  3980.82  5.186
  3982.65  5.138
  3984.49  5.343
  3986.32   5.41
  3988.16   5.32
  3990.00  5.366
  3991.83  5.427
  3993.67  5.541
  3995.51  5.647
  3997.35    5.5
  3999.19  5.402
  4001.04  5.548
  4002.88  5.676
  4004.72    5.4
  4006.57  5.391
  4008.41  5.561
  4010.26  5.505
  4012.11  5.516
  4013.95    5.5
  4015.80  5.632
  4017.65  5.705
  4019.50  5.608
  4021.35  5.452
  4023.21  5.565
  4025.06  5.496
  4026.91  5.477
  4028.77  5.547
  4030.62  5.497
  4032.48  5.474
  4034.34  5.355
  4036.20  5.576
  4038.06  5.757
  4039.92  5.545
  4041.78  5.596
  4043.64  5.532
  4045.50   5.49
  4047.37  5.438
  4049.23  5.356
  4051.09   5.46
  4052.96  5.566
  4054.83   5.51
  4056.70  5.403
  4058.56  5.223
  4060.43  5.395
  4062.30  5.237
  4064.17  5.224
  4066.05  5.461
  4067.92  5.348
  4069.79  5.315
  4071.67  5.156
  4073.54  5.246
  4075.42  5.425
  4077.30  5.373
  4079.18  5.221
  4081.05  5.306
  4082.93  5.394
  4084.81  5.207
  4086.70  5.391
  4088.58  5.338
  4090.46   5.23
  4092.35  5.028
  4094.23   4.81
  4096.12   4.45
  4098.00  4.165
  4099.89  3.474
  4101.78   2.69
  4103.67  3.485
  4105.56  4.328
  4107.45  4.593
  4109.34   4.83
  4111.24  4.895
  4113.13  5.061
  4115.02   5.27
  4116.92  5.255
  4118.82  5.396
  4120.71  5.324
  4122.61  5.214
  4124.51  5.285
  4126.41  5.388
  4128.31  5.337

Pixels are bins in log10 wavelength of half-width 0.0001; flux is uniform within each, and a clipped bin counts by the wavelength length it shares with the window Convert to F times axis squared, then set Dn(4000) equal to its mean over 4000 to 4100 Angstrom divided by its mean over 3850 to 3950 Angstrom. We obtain 1.15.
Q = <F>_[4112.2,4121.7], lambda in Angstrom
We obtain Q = 5.26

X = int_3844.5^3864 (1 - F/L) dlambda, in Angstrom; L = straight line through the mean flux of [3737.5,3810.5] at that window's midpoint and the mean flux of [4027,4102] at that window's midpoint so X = -2.93 Angstrom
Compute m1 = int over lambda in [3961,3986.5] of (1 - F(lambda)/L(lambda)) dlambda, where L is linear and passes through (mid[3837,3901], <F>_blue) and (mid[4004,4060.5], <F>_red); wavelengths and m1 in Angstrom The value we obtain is 4.8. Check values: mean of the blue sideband 4.87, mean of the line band 4.29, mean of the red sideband 5.5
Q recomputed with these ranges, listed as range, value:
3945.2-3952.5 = 5.59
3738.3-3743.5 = 4.61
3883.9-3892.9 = 3.71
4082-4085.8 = 5.29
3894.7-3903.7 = 4.97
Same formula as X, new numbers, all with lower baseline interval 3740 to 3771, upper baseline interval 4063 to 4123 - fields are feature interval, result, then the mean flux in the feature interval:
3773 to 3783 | -1.4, 4.86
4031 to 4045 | -2.1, 5.54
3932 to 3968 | -2.1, 4.88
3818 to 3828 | -1.7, 5.08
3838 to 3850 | -1.2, 4.82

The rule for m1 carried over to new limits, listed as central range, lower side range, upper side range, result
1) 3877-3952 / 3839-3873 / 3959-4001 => 0.8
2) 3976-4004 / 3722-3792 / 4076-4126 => -4.0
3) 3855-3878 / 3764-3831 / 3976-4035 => -1.9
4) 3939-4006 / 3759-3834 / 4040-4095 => 1.3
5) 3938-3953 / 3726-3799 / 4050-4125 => -2.4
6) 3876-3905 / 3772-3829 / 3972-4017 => 2.7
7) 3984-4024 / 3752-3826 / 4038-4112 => -4.3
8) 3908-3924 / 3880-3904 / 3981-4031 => -2.7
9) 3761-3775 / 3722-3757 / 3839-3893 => 0.5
